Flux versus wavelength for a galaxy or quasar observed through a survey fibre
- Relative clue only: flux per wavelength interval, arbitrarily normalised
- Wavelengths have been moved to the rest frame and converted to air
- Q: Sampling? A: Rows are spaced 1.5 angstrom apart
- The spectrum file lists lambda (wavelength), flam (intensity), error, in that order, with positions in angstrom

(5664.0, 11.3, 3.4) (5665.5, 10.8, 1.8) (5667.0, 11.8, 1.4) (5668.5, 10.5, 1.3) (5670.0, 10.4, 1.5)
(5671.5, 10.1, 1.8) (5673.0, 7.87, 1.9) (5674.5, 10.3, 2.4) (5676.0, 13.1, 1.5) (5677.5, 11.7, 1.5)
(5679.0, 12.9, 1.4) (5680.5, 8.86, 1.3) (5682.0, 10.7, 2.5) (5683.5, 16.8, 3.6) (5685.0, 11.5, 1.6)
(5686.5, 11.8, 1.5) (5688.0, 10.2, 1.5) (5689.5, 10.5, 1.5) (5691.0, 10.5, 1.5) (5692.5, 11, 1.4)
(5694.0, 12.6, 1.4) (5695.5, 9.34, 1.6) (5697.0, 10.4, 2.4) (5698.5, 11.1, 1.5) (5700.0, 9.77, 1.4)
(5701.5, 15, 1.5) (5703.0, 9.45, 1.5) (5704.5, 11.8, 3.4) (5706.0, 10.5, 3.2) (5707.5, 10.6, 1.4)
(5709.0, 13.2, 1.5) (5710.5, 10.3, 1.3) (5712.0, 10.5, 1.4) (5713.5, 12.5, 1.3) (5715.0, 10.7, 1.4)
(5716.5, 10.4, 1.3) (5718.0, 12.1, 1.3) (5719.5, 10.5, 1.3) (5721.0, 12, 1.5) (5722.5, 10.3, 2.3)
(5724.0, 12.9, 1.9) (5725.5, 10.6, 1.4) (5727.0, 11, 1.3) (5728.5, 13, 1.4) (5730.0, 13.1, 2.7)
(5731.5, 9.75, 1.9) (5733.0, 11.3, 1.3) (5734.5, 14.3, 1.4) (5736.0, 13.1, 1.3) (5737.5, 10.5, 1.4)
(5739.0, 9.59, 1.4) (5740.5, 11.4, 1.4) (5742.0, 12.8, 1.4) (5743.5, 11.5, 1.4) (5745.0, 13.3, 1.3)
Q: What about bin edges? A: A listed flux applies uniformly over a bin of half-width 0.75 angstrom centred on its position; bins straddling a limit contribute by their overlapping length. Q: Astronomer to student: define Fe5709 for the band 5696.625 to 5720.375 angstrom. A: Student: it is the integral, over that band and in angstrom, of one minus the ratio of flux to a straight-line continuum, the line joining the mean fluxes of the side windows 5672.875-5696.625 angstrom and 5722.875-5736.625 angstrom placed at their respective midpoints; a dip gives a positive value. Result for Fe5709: 1.0 angstrom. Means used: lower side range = 11.3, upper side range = 12.1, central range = 11.2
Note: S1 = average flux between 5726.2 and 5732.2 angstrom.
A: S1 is 11.7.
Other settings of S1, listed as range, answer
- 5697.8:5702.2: 11.9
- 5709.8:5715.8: 11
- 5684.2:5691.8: 10.9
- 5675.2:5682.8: 11.5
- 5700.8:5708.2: 11.5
